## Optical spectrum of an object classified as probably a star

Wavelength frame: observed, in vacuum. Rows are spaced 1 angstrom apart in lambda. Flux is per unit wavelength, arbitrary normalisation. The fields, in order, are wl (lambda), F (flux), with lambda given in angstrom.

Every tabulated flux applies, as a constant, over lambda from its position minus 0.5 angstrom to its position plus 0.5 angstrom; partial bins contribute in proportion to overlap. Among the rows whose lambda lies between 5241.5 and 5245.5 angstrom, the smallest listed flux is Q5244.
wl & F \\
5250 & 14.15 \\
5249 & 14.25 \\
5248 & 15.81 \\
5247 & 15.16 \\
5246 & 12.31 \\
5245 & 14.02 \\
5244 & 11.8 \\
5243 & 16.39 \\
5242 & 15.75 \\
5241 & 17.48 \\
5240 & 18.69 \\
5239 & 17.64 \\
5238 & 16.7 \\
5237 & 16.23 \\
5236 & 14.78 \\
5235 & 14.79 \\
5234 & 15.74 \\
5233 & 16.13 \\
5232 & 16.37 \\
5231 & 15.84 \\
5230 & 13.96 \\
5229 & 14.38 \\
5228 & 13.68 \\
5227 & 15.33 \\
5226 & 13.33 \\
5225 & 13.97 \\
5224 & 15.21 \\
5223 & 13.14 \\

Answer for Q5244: 11.8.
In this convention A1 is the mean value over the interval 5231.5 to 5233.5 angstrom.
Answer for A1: 16.2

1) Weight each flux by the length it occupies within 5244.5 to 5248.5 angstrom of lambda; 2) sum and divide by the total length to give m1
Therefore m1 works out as 14.3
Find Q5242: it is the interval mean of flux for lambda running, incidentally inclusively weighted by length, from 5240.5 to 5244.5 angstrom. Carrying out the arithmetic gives 15.4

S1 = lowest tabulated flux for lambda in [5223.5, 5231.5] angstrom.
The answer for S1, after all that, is 13.33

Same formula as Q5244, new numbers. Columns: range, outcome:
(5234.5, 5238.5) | 14.78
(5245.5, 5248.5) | 12.31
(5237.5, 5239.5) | 16.7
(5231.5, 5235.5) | 14.79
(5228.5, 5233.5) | 13.96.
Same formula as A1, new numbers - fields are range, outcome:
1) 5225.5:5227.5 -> 14.3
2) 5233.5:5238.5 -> 15.6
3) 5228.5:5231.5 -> 14.7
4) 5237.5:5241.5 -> 17.6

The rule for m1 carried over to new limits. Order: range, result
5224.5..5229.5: 14.1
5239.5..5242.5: 17.3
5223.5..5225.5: 14.6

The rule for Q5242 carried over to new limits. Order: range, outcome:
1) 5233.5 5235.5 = 15.3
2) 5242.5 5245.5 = 14.1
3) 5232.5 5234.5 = 15.9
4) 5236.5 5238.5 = 16.5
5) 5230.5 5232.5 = 16.1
